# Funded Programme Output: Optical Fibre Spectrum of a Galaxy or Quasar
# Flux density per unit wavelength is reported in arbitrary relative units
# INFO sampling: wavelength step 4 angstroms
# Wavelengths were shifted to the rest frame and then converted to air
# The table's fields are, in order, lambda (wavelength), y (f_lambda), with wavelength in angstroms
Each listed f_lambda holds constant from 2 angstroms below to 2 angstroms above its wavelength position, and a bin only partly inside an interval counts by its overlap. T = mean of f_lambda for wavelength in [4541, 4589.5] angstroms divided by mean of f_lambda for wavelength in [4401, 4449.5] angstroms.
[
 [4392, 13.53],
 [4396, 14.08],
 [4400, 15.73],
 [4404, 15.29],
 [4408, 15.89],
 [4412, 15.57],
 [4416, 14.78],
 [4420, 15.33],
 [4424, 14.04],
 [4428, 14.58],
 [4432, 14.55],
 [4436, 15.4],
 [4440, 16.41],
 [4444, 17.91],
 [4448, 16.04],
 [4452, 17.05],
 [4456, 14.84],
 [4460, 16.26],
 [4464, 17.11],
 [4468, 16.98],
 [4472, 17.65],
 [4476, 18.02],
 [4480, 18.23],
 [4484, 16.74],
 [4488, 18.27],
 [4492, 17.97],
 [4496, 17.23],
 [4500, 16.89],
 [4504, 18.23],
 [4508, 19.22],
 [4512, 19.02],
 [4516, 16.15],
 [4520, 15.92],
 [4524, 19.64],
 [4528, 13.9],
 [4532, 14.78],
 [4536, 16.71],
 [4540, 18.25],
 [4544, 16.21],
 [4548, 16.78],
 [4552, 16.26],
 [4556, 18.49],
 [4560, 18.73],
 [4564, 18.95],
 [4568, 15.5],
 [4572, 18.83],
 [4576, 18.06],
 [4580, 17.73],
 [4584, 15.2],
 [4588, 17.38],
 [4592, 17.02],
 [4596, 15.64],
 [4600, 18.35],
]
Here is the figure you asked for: 1.1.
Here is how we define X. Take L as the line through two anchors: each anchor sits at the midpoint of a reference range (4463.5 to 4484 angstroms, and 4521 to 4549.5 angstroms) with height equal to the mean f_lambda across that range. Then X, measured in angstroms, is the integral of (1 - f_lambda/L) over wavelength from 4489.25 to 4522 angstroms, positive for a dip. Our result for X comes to -1.04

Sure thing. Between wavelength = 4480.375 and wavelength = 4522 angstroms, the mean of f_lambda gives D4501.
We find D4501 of 17.6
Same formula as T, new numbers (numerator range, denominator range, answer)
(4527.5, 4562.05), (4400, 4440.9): 1.11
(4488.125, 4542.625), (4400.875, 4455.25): 1.11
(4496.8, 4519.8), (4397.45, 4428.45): 1.17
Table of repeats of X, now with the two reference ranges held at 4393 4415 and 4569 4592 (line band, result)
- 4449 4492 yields -3.0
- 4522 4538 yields 0.4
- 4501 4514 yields -1.8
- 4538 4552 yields -0.1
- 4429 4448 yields -0.4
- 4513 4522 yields 0.1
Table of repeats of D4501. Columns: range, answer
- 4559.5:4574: 17.9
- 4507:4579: 17.3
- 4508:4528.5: 17.4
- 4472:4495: 17.8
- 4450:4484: 17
